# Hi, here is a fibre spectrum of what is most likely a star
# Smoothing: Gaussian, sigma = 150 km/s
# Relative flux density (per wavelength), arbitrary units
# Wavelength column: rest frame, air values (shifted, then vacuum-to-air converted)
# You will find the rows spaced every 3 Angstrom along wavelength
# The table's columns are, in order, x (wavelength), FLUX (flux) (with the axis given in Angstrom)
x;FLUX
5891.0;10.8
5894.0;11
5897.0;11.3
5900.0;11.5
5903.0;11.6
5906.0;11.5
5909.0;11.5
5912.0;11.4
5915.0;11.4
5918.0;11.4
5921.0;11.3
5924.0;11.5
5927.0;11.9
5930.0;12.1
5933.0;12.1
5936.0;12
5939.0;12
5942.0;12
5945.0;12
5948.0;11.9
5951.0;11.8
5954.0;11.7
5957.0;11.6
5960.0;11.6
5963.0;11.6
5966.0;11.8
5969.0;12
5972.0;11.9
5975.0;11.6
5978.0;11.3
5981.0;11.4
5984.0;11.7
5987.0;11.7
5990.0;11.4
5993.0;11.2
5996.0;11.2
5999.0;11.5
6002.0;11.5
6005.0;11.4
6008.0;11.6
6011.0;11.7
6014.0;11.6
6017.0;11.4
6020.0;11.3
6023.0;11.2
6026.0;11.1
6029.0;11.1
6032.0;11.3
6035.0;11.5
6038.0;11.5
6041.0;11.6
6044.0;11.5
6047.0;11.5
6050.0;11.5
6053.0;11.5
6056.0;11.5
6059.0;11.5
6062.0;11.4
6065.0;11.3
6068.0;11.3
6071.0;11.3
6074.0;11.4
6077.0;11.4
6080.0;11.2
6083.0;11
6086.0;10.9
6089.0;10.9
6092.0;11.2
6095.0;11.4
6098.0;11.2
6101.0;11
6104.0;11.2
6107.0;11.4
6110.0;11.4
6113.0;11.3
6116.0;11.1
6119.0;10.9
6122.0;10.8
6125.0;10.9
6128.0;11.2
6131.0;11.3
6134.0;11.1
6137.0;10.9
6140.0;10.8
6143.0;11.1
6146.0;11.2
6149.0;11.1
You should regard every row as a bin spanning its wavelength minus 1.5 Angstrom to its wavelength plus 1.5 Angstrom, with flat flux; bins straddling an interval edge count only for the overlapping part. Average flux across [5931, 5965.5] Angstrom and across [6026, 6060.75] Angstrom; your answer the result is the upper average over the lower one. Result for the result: 0.97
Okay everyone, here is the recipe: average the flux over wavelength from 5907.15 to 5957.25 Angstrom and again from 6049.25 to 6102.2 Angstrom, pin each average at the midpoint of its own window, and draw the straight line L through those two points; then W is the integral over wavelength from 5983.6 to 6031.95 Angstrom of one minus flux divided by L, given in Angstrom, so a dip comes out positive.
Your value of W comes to 0.4 Angstrom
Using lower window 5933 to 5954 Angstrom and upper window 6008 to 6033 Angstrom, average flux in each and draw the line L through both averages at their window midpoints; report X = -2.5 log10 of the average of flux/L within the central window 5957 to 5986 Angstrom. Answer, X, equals 0.01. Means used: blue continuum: 11.9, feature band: 11.7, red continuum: 11.4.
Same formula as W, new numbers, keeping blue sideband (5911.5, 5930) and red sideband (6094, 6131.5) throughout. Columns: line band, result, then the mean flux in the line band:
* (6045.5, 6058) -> -0.2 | 11.5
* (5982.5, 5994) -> -0.1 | 11.5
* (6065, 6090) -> 0.1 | 11.2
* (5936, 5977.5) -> -1.2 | 11.8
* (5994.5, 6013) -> -0.2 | 11.5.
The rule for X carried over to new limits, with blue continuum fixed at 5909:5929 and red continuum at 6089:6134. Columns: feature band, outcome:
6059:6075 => -0.01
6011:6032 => 0.00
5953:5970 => -0.03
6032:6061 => -0.02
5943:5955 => -0.04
